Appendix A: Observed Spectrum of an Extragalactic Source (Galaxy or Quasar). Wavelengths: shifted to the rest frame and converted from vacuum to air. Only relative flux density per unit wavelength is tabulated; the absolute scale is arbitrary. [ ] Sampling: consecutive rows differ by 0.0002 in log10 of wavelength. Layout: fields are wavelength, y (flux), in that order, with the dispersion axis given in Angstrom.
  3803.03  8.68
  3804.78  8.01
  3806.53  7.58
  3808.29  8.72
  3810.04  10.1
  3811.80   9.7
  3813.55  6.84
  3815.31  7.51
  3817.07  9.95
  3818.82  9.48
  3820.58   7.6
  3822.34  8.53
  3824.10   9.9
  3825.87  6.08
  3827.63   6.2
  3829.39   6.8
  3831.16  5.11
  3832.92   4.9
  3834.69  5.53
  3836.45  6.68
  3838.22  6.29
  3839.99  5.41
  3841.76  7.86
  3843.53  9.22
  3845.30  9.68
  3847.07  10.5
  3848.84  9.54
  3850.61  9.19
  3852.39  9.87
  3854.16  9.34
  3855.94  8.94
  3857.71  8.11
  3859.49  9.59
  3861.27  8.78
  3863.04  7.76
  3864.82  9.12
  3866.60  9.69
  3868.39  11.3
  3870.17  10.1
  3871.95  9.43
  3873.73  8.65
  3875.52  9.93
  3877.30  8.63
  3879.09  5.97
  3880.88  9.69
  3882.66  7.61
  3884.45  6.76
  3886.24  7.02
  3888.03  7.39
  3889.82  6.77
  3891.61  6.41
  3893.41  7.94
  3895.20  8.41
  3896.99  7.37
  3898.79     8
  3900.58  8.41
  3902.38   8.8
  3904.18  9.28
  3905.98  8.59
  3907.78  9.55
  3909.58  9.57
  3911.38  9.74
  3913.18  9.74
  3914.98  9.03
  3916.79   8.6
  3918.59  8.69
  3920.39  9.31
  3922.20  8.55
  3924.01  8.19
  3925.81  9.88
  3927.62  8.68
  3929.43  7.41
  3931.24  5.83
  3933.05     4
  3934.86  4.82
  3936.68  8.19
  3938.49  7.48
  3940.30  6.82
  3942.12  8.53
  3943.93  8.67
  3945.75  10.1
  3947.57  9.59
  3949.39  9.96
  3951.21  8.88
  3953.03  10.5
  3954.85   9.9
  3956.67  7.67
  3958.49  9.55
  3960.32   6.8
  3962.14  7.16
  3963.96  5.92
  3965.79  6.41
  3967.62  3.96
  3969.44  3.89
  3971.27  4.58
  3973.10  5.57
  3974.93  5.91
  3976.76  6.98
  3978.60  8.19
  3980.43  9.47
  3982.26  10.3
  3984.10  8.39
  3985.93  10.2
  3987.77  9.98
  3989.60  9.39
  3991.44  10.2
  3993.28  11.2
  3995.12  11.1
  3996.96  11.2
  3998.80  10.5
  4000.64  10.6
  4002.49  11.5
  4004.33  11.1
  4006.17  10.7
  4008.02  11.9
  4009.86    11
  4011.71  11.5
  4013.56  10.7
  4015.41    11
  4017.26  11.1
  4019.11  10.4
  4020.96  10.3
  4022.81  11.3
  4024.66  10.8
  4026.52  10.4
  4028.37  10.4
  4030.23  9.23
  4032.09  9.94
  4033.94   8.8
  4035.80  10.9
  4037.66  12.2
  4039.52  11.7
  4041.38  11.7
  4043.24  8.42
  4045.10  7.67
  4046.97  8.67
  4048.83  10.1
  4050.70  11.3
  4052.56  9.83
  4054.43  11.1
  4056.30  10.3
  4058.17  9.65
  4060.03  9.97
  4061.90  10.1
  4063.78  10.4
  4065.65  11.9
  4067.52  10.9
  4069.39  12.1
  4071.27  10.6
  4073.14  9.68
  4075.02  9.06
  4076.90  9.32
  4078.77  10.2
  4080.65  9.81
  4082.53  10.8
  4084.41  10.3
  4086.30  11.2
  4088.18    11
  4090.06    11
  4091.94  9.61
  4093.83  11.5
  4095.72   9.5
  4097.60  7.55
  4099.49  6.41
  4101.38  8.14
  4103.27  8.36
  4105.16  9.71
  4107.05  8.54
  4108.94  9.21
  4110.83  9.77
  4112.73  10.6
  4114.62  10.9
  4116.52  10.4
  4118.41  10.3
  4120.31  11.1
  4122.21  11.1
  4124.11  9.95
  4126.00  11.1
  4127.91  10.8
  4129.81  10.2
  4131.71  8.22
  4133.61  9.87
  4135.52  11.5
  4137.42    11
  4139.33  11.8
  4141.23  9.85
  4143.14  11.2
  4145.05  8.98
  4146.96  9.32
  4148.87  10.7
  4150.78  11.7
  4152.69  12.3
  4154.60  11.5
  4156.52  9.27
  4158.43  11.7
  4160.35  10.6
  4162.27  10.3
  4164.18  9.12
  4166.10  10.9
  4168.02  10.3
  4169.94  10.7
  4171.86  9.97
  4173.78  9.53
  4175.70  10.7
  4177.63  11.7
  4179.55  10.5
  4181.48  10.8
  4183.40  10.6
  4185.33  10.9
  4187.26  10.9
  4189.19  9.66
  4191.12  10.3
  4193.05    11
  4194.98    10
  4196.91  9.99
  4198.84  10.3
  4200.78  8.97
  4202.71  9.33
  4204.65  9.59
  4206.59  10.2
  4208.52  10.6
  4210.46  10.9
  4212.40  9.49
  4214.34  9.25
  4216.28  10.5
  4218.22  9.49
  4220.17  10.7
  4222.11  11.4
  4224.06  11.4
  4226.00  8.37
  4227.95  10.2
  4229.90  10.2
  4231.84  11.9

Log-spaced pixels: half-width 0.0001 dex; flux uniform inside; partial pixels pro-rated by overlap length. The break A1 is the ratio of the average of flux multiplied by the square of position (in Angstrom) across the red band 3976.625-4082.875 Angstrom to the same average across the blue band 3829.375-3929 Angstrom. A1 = 1.3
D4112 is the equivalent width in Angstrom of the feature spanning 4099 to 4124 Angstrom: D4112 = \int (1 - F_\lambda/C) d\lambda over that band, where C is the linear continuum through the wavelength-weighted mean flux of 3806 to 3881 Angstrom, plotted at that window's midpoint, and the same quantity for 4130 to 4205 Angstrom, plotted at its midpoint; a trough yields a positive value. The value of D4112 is 1.00 Angstrom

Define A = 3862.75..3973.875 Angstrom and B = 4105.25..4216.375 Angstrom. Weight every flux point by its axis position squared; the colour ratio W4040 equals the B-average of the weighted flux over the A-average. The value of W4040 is 1.4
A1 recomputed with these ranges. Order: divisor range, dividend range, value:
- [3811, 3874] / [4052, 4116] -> 1.35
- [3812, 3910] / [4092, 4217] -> 1.43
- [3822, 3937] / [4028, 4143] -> 1.37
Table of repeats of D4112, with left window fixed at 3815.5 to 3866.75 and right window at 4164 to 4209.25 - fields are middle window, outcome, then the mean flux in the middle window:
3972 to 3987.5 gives 1.41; 8.16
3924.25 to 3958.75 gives 2.09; 8.21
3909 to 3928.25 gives -1.12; 9.09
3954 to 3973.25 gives 5.11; 6.52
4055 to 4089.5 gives -3.08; 10.4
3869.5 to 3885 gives -0.41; 8.55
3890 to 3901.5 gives 1.02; 7.7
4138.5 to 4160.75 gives -1.51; 10.7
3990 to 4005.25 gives -2.99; 10.9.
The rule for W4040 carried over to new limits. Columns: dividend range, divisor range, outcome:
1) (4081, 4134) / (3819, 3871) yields 1.37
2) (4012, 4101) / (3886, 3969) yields 1.35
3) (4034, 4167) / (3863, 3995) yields 1.35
